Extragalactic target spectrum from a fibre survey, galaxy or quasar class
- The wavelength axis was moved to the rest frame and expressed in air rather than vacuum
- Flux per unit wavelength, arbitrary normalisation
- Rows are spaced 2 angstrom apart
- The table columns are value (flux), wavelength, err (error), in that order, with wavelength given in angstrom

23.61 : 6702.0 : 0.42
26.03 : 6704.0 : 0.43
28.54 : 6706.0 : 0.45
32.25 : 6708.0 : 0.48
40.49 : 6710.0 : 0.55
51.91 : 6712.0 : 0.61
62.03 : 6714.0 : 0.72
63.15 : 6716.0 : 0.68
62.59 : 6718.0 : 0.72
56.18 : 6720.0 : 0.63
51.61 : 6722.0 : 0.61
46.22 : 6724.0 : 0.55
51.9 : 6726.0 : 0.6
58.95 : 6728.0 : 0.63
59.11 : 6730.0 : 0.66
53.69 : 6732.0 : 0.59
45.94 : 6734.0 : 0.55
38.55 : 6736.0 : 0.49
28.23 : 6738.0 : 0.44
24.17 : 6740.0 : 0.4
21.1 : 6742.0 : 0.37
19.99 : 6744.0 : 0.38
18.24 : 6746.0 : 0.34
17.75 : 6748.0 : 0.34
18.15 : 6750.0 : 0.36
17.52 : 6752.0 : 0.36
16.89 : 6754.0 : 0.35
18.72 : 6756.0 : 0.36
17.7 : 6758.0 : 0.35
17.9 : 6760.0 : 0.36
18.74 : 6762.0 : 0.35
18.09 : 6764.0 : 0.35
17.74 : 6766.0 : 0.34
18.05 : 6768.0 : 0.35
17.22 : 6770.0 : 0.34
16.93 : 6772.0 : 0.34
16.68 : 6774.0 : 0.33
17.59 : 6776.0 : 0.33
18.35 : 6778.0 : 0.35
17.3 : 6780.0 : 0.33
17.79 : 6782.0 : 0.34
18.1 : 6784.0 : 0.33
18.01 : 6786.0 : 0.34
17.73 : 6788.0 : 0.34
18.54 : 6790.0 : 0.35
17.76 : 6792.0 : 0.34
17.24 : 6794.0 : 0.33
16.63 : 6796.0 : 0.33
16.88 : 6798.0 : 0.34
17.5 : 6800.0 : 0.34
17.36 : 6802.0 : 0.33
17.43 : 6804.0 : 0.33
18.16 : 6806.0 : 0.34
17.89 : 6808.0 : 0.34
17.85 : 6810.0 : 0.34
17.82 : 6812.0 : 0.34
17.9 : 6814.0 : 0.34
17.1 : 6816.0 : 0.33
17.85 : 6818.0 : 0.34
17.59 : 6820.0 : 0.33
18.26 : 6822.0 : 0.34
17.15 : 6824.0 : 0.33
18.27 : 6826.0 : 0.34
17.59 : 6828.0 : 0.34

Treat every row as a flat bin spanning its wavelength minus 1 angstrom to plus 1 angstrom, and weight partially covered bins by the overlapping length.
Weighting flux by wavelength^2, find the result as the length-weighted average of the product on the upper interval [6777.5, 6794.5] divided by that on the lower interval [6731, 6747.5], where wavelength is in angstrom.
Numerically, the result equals 0.59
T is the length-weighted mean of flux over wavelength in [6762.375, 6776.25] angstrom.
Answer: 17.5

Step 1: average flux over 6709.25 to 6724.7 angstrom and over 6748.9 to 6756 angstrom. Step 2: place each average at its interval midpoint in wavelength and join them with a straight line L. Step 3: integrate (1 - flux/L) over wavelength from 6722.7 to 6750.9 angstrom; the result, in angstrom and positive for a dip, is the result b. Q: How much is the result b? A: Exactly -0.5 angstrom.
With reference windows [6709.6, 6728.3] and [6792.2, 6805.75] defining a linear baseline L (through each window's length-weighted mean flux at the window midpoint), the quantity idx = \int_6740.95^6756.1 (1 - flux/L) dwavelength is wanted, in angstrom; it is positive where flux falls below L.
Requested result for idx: 8.28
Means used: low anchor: 54.8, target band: 18.6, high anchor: 17.3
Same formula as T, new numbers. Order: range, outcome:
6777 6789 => 17.9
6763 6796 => 17.7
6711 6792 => 30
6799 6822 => 17.7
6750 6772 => 17.8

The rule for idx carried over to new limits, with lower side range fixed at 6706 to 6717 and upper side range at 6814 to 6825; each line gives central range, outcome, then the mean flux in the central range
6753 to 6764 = 5.30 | 18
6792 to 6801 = 2.60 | 17.1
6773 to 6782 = 3.64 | 17.5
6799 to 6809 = 1.95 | 17.7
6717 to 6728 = -2.26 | 54.2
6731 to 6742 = 1.24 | 36.6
